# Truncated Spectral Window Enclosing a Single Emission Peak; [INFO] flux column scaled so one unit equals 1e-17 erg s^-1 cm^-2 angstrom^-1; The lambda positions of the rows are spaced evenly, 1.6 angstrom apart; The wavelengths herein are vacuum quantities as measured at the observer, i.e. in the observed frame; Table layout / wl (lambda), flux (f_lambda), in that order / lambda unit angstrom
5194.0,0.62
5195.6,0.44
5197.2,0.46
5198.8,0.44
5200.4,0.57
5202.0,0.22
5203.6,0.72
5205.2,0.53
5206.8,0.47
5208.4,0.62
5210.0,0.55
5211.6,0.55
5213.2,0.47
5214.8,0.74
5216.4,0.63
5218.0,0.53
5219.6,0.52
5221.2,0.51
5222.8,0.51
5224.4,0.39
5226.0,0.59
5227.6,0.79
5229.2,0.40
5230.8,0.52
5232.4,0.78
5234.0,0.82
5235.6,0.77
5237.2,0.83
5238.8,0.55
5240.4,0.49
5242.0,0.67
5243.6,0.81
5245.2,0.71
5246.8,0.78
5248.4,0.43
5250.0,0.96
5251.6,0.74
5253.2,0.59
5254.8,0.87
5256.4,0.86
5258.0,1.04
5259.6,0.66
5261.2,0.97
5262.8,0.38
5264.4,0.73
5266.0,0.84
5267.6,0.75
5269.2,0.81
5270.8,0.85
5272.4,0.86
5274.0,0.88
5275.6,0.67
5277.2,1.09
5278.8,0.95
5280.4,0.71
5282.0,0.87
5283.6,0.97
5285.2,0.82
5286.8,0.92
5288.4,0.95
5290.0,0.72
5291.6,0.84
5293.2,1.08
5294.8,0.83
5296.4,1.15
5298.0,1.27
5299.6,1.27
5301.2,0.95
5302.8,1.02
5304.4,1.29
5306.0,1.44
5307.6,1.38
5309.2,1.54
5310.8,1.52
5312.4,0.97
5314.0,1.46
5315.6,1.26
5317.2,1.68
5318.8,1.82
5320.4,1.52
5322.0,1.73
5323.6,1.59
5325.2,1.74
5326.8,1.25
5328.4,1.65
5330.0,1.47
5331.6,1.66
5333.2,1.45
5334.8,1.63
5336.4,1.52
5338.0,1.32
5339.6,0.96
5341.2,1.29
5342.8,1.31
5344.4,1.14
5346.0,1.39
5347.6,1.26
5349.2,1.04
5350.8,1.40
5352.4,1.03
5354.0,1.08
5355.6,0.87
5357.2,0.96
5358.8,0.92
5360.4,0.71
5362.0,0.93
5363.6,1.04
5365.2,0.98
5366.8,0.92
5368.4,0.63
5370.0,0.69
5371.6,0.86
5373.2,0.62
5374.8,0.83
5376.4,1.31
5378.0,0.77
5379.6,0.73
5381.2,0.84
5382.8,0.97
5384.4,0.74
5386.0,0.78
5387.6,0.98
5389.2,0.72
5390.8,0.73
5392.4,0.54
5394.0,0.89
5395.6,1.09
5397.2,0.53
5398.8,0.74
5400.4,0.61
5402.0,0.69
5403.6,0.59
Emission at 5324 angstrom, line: C IV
